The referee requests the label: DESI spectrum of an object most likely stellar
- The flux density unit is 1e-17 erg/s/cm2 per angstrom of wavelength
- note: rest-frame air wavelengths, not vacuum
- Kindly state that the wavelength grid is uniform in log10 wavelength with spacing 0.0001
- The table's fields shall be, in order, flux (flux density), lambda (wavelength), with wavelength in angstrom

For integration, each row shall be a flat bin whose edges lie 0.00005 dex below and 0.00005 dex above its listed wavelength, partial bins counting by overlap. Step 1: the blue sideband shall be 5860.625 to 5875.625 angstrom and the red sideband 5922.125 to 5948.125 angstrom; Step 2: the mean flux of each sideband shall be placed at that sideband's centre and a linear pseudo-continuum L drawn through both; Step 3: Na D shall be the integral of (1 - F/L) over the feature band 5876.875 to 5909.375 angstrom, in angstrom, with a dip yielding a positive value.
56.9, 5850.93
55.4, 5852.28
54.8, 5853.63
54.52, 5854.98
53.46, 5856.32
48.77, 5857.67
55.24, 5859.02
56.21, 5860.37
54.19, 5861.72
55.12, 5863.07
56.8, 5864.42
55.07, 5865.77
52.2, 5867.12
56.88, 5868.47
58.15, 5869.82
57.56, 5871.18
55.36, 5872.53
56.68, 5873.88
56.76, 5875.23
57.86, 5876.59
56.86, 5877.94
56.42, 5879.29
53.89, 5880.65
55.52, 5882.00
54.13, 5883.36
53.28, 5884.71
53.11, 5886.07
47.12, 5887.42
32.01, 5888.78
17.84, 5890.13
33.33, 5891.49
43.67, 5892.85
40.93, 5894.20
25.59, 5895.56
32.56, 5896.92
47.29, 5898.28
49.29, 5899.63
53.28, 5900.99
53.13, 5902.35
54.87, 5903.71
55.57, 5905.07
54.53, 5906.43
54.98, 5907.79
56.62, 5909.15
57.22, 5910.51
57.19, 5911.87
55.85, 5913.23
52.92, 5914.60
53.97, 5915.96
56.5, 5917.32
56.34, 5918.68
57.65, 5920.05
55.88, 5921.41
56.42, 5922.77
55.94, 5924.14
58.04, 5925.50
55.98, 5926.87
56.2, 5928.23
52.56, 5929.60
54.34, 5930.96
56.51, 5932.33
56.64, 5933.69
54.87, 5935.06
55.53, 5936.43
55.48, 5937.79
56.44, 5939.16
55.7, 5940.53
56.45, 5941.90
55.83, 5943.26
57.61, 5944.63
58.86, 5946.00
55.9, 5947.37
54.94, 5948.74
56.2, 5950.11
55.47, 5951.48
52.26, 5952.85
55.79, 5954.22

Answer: 5.0 angstrom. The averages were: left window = 55.9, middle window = 47.3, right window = 56.1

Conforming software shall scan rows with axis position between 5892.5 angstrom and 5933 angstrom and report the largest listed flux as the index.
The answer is 58.04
